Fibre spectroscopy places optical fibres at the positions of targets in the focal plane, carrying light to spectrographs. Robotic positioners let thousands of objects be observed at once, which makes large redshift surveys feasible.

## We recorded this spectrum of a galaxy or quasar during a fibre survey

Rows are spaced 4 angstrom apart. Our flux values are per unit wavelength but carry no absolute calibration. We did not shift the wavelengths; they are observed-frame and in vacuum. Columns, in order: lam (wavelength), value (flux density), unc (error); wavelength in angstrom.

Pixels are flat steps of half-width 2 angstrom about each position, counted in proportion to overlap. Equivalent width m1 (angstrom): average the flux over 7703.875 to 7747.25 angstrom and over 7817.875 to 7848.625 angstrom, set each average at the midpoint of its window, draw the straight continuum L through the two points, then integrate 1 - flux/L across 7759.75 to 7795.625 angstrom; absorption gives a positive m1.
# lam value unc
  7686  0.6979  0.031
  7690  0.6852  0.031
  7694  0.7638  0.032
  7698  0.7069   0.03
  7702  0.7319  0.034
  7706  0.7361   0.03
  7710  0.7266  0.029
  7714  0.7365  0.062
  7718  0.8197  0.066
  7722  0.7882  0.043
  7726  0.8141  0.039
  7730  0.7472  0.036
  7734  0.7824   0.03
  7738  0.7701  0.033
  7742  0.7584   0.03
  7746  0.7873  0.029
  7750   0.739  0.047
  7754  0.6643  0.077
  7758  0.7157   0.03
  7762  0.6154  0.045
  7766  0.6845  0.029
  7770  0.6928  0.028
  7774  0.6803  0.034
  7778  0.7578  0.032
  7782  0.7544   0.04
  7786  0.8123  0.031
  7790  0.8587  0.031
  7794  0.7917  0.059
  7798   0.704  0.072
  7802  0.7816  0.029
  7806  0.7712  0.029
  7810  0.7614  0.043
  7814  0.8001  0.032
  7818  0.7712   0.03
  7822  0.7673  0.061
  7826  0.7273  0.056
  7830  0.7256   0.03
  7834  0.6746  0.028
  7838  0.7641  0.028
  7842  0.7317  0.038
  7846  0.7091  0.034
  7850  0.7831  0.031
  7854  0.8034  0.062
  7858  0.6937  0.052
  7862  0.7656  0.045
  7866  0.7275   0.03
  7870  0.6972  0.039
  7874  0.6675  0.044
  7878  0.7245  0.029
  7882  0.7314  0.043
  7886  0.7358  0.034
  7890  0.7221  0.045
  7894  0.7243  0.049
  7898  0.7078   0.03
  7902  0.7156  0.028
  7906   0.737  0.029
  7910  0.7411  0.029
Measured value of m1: 0.6 angstrom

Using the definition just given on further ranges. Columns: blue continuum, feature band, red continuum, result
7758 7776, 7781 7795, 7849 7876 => -2.5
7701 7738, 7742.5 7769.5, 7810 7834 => 2.0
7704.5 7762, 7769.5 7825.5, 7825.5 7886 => -2.0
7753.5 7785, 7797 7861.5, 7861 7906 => -3.5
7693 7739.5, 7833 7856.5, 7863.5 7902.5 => -0.7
